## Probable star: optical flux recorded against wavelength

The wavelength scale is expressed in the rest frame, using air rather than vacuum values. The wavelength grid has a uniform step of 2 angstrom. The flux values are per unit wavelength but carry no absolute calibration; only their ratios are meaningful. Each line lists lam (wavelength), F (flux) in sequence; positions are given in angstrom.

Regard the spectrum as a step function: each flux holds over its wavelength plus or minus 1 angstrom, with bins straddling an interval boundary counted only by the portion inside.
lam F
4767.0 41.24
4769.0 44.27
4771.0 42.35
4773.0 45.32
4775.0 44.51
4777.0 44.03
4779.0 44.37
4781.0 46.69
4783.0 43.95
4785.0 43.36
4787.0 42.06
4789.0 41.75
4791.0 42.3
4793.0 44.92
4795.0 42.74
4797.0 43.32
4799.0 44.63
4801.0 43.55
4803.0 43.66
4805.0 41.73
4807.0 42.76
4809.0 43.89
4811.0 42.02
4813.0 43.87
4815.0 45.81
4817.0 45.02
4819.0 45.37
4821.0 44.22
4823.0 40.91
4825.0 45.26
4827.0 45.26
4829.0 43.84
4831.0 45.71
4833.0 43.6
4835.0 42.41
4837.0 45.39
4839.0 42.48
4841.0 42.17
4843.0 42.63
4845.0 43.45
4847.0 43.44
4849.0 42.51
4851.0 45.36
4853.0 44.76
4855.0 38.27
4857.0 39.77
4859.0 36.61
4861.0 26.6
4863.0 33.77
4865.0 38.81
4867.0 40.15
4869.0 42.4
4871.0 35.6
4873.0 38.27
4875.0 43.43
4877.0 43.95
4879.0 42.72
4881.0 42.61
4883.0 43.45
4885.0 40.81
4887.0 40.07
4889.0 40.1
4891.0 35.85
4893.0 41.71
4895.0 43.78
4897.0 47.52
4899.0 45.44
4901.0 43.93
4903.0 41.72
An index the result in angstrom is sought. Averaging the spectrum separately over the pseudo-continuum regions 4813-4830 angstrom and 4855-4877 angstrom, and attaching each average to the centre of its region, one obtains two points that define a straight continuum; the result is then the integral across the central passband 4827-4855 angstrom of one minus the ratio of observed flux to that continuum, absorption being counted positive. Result -1.4 angstrom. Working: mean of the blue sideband 44.4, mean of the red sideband 37.9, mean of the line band 43.5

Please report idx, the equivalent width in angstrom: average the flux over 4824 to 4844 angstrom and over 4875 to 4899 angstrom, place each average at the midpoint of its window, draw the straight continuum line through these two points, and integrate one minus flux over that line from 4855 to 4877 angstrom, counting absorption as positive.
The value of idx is 2.6 angstrom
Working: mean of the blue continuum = 43.9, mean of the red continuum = 42.3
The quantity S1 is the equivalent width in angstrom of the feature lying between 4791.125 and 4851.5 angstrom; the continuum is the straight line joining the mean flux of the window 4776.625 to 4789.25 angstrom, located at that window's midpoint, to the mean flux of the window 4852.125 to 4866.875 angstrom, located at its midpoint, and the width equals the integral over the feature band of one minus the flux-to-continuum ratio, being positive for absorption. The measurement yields -4.94 angstrom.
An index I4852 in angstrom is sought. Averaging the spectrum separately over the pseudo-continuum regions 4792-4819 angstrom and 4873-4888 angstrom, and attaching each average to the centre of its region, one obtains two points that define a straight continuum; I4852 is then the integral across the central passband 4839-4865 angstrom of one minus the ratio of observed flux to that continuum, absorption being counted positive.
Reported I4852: 1.7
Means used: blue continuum 43.7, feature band 40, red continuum 42.2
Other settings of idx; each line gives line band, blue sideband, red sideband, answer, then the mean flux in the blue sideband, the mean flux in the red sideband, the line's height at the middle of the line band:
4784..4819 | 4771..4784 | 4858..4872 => -0.9 angstrom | 44.6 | 36.3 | 42.3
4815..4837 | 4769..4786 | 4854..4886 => -1.4 angstrom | 44.3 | 39.2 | 41.6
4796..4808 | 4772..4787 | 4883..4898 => 0.2 angstrom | 44.4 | 41.5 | 43.8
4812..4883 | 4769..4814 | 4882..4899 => 1.2 angstrom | 43.6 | 41.9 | 42.6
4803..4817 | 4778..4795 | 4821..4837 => 0.1 angstrom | 43.6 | 44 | 43.8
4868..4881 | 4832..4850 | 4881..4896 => 0.1 angstrom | 43.1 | 40.9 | 41.6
